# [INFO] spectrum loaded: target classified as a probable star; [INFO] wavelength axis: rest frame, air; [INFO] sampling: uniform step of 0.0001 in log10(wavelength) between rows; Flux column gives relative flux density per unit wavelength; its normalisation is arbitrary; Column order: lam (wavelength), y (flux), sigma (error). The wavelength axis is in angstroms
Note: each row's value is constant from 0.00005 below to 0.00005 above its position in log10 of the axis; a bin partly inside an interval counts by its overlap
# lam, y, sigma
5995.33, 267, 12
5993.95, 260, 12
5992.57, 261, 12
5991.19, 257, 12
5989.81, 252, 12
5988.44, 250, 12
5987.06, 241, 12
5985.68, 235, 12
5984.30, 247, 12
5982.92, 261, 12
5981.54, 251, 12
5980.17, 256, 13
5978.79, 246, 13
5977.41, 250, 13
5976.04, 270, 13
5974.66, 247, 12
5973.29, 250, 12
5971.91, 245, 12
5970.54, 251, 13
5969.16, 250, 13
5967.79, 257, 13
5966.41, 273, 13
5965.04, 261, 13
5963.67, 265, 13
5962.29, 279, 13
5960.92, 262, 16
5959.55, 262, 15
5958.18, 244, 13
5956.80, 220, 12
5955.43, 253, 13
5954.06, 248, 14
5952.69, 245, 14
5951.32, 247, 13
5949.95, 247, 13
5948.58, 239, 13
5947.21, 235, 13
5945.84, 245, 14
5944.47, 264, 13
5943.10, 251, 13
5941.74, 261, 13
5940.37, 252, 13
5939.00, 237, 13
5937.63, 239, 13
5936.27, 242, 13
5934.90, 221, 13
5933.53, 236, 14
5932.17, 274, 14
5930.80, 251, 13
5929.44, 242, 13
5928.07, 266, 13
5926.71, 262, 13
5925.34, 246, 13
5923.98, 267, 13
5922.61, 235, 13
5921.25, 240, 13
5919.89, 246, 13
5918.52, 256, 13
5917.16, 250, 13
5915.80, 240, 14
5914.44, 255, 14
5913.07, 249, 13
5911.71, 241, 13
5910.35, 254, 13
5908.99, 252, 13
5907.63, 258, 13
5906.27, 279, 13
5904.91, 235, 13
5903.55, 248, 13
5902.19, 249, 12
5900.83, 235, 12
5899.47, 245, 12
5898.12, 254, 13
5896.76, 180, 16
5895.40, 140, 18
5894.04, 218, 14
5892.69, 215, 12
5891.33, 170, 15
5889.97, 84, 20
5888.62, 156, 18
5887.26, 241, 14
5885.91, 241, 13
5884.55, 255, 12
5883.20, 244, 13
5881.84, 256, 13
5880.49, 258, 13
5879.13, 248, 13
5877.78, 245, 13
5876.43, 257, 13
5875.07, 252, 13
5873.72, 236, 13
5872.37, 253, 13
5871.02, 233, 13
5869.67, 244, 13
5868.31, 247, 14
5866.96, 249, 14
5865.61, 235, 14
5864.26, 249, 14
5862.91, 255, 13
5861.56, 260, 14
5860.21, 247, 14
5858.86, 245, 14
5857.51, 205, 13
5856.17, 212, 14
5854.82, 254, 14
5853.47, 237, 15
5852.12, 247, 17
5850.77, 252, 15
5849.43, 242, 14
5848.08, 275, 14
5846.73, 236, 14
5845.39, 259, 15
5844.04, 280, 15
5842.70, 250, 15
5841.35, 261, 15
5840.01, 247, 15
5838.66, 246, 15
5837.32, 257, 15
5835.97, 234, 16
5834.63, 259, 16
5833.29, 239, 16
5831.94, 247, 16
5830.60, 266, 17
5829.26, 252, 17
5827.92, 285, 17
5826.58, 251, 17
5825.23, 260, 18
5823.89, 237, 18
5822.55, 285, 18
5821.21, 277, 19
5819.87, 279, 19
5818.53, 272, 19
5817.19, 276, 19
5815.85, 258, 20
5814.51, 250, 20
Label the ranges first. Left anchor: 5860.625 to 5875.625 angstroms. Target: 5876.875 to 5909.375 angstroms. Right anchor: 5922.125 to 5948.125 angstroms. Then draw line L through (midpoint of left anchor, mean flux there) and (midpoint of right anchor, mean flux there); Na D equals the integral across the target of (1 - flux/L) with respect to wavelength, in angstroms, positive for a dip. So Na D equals 2.9 angstroms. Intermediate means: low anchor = 247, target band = 225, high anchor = 249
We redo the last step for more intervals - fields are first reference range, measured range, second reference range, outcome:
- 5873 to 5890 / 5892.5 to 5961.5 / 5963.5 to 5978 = 0.4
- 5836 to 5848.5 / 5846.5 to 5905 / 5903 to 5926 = 4.7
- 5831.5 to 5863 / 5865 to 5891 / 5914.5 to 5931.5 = 1.7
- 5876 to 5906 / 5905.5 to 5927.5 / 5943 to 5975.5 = -1.8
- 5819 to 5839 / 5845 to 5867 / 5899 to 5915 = 1.0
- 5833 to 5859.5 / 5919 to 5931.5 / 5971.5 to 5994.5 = 0.0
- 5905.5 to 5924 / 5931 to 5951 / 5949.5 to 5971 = 0.5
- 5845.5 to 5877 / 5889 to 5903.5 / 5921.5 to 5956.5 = 2.7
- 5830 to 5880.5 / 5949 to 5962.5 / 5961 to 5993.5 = 0.2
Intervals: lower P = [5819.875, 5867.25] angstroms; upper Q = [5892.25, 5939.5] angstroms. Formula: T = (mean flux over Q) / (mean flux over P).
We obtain 1.0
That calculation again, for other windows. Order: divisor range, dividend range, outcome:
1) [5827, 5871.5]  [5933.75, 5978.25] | 1.01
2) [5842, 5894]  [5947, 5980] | 1.06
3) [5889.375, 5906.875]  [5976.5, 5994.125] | 1.19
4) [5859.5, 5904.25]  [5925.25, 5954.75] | 1.08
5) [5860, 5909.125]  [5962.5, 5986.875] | 1.09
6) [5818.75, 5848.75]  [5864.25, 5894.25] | 0.89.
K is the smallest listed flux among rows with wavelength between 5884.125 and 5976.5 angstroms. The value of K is 84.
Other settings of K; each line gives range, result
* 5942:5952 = 235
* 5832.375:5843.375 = 234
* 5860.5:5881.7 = 233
